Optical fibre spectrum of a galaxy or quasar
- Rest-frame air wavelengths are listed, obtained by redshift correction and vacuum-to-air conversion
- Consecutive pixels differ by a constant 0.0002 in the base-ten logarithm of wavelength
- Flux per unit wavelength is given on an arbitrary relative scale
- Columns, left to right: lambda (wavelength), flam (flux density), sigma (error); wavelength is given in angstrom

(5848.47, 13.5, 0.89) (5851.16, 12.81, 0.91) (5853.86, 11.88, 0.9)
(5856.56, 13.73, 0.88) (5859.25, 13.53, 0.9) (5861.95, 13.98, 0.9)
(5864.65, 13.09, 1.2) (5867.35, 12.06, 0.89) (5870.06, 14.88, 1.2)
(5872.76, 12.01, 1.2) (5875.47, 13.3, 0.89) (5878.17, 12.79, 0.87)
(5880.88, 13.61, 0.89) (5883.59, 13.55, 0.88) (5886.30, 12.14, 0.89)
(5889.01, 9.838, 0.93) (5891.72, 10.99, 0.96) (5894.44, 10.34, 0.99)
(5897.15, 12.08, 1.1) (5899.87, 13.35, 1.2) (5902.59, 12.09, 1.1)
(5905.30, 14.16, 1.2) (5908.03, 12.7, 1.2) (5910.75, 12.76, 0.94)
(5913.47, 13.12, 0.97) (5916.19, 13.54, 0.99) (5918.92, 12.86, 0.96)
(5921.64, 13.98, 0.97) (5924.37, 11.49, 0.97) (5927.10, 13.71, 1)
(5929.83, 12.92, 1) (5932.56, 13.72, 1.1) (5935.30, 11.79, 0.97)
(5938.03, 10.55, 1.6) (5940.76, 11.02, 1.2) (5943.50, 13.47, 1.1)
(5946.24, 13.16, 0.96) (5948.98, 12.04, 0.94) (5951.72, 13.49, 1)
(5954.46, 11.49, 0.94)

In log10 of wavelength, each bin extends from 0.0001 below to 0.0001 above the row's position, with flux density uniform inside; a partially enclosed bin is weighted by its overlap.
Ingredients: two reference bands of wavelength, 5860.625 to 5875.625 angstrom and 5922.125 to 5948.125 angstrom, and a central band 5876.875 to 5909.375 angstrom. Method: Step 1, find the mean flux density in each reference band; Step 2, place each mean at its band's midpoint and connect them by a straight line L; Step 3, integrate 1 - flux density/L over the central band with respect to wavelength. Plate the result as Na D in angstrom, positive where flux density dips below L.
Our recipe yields 1.6 angstrom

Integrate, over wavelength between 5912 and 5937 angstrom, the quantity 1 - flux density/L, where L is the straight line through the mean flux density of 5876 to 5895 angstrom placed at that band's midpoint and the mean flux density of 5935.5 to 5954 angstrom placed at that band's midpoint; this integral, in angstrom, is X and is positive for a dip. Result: -1.7 angstrom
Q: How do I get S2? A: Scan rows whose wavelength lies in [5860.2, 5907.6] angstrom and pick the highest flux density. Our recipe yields 14.88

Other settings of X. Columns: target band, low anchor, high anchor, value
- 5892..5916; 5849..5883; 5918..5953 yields 0.6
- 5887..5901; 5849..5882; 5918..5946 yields 1.7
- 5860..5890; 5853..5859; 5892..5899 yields -1.7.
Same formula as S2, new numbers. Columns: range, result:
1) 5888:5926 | 14.16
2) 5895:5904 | 13.35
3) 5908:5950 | 13.98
